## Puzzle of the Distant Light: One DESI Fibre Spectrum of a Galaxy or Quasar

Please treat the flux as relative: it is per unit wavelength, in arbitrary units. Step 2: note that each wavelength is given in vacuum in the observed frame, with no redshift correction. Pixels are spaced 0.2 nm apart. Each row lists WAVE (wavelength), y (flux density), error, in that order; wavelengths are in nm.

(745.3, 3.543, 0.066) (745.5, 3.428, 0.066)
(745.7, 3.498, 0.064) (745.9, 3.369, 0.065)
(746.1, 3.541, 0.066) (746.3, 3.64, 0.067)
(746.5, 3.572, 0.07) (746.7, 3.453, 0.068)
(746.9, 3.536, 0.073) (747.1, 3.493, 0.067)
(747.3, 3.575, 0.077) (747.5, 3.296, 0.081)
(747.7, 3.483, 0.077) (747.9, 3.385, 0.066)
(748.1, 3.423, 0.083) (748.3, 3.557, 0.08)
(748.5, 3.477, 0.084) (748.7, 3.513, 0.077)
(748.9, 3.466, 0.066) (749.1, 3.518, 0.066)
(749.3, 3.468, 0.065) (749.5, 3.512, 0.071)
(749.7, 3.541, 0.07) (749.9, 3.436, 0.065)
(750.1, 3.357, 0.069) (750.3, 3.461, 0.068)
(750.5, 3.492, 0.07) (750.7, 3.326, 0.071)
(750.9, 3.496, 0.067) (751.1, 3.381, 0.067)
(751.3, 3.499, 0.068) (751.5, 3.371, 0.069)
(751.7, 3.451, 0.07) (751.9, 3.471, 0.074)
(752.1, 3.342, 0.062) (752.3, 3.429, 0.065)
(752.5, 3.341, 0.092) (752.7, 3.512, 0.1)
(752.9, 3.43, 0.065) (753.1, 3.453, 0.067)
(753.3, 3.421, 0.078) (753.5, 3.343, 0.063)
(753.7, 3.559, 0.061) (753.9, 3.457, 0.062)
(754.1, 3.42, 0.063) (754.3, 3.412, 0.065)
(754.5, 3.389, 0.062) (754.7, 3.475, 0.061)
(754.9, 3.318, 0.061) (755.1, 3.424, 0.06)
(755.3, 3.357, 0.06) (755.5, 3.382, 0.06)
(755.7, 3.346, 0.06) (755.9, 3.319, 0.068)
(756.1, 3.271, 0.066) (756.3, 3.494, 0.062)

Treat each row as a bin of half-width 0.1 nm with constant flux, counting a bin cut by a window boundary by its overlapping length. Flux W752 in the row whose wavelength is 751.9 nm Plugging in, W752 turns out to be 3.471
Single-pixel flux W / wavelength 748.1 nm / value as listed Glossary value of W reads 3.423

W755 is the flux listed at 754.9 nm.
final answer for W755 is 3.318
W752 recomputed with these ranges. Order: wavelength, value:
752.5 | 3.341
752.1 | 3.342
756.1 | 3.271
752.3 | 3.429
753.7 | 3.559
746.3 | 3.64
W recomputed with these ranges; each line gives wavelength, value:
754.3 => 3.412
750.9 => 3.496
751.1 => 3.381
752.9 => 3.43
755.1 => 3.424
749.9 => 3.436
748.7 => 3.513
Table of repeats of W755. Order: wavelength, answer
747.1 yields 3.493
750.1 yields 3.357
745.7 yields 3.498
